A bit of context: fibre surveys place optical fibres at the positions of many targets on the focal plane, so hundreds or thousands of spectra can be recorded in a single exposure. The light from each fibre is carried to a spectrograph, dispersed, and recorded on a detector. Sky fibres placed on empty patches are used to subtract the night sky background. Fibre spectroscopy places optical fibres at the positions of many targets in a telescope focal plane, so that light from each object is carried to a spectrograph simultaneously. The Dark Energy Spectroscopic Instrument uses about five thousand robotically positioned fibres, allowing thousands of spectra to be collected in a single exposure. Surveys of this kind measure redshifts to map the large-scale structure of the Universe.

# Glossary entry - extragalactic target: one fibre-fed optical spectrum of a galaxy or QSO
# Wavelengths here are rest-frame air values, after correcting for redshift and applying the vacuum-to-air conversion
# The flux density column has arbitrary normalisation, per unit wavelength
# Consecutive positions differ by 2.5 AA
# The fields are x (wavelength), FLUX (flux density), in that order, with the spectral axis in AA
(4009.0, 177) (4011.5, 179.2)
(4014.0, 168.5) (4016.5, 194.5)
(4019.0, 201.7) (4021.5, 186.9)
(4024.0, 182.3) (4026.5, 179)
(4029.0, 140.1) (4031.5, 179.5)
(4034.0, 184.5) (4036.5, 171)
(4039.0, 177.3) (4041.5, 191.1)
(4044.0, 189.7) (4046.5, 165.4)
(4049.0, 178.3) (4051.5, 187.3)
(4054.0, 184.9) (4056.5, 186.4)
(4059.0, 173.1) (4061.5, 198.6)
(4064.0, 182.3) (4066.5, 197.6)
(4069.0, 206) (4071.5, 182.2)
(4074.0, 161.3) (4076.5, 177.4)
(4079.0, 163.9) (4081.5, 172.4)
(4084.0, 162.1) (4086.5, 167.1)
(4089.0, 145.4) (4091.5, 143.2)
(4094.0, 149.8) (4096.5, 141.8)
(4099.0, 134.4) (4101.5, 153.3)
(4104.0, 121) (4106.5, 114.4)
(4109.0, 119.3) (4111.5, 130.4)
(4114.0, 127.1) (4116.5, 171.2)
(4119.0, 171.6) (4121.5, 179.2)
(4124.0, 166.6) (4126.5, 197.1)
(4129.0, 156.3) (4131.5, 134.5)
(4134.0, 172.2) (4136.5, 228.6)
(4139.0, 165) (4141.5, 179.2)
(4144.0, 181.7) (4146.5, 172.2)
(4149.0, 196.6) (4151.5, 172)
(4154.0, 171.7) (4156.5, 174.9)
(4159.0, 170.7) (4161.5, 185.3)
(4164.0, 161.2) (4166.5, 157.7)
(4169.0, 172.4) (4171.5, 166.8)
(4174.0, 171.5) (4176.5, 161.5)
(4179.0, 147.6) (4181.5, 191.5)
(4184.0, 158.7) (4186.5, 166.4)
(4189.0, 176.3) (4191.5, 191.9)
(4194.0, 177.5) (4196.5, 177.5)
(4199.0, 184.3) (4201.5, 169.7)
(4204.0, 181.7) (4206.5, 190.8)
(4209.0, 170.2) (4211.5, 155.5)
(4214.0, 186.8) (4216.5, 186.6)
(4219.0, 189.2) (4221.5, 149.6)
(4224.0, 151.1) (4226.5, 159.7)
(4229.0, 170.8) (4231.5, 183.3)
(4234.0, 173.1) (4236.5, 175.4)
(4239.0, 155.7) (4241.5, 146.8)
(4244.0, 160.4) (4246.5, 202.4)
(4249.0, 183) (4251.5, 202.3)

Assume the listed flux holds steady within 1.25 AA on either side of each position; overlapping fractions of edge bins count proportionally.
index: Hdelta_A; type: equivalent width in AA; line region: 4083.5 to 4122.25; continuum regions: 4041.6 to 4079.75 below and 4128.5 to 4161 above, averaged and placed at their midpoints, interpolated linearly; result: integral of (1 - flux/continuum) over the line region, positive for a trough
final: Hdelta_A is 7.41 AA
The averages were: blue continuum 183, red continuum 176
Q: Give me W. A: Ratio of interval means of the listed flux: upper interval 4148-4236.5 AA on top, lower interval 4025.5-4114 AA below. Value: 1.04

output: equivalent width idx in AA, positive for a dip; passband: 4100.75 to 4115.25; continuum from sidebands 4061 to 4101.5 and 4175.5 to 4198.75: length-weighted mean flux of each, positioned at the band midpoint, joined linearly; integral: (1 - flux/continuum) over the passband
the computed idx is 3.59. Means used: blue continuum 167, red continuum 173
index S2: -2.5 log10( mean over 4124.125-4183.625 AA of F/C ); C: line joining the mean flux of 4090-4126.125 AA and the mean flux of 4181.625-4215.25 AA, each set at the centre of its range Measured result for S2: -0.08 mag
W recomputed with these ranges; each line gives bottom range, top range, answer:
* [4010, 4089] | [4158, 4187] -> 0.94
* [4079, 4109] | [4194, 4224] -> 1.21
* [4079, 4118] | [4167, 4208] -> 1.20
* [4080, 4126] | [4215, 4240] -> 1.14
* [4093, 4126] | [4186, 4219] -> 1.23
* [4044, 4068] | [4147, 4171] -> 0.94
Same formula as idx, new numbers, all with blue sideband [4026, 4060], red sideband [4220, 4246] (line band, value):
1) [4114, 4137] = 0.11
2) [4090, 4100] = 1.80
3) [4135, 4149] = -1.28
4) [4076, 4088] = 0.50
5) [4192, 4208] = -1.37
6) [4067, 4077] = -0.43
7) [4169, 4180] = 0.32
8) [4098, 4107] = 2.15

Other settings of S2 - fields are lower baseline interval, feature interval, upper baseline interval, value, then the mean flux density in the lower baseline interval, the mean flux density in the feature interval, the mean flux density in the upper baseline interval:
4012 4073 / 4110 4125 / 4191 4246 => 0.14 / 183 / 157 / 172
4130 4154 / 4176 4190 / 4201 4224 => 0.05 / 177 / 167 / 174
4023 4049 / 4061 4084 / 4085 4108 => -0.17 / 176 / 181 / 141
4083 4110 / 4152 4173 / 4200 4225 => -0.07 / 141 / 170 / 173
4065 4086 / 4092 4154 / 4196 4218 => 0.12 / 178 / 160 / 178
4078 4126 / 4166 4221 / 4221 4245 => -0.10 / 150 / 174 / 163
